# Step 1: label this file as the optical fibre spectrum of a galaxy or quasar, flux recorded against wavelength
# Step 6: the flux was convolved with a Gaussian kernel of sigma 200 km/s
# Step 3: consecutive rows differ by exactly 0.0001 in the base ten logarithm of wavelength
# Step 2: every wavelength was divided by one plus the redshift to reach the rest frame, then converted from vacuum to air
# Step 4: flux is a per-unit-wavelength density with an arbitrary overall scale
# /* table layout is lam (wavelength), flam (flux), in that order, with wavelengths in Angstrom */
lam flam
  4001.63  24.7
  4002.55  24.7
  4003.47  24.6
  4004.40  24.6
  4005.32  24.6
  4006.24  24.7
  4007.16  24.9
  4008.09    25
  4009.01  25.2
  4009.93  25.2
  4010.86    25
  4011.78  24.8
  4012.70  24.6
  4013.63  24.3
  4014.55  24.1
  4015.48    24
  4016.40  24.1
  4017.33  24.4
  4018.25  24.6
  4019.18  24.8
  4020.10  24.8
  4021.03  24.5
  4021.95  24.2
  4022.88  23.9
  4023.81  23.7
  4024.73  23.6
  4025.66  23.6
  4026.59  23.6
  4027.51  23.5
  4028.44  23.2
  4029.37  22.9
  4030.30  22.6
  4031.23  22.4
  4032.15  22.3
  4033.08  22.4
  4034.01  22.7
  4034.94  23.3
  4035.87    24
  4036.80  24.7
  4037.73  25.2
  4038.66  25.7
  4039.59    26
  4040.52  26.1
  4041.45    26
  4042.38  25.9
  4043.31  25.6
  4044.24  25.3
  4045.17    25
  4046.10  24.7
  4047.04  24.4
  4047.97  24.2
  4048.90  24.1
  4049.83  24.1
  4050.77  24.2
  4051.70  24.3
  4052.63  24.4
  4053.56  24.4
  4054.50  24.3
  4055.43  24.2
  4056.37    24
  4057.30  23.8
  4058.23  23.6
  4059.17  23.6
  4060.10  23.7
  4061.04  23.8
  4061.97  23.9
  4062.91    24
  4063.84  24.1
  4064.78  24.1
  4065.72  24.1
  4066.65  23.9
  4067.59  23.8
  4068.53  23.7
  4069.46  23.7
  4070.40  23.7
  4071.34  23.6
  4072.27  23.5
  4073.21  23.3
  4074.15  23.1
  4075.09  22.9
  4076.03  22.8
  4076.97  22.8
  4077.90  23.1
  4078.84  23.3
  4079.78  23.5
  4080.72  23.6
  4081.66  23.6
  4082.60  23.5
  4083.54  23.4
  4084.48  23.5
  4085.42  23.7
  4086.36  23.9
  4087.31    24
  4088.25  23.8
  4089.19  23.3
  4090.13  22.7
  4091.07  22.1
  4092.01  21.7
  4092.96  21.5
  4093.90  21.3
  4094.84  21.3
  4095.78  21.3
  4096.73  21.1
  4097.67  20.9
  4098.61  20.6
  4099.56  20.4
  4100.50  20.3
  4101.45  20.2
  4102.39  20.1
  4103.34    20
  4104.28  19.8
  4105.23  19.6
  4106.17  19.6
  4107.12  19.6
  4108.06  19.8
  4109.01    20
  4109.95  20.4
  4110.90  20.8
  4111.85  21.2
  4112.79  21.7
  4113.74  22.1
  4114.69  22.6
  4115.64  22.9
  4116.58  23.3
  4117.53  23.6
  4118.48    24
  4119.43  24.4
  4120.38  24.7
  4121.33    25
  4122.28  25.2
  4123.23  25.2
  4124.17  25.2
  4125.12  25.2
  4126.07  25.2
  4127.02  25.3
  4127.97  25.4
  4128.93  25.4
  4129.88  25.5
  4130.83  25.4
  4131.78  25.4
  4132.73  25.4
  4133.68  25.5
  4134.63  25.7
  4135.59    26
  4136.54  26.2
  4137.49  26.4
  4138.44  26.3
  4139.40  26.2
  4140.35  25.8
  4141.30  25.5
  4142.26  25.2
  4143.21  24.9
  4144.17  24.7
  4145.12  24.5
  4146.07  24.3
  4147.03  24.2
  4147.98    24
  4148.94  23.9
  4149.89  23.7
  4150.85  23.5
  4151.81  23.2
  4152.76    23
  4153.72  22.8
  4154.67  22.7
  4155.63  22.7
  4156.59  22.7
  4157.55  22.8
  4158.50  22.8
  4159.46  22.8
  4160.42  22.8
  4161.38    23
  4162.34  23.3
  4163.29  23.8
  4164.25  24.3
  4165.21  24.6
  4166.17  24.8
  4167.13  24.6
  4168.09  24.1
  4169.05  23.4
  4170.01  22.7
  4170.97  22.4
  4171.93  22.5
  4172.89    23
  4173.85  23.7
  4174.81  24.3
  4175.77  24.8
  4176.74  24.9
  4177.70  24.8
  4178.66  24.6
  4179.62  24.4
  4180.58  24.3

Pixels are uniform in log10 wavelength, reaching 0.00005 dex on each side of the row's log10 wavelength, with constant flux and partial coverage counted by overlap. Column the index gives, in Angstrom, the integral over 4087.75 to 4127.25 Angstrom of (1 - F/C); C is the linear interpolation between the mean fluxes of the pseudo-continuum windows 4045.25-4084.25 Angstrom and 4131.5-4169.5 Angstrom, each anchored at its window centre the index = 3.2 Angstrom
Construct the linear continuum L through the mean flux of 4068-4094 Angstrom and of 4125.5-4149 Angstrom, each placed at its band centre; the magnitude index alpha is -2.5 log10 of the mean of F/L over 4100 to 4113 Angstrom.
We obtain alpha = 0.194 mag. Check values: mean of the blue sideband 23.2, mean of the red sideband 25.3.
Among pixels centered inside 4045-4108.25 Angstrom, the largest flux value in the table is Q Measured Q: 25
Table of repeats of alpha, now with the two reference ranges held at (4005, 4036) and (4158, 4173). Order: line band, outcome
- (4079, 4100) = 0.06 mag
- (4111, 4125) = 0.00 mag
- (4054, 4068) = 0.00 mag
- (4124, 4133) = -0.08 mag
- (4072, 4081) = 0.03 mag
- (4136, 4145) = -0.09 mag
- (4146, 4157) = 0.01 mag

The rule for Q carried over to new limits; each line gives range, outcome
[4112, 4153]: 26.4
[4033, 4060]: 26.1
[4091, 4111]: 22.1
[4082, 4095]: 24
